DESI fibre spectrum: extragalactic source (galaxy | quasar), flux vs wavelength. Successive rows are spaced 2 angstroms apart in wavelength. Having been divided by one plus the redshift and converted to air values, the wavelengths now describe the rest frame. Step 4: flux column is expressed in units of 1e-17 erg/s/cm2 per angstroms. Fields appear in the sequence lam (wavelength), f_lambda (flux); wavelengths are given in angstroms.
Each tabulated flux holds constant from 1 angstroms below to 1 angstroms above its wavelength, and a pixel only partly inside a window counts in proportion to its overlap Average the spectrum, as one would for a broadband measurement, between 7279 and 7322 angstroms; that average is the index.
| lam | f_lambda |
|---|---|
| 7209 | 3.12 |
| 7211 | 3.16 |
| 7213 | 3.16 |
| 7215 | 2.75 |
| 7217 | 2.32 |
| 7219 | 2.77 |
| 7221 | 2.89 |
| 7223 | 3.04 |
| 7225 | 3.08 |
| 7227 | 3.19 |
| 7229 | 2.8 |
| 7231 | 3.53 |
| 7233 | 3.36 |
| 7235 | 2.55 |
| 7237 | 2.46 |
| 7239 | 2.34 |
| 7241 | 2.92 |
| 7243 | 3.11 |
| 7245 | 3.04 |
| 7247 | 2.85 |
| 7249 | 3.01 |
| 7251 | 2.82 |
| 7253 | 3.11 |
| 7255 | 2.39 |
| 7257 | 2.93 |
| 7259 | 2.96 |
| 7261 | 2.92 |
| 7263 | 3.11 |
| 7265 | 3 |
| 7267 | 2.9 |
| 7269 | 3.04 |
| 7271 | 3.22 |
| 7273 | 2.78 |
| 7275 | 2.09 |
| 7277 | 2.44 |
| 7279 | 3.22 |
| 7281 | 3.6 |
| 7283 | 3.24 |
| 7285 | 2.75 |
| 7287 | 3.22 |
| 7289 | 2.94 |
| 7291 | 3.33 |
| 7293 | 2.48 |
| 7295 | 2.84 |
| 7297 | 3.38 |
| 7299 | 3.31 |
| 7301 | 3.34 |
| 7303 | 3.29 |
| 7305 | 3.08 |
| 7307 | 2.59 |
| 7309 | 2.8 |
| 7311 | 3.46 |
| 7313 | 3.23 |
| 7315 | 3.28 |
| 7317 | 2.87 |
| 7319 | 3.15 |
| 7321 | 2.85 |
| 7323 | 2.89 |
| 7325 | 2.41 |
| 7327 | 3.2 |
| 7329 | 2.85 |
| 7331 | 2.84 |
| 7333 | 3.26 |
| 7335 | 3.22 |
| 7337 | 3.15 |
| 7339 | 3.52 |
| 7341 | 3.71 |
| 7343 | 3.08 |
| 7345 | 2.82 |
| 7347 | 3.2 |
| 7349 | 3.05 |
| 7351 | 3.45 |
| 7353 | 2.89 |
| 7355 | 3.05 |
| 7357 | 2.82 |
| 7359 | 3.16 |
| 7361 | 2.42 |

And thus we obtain 3.1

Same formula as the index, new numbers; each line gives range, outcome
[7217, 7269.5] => 2.92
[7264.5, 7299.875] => 2.99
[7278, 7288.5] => 3.19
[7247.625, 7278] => 2.85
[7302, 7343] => 3.08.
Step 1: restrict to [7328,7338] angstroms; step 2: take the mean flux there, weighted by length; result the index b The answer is 3.06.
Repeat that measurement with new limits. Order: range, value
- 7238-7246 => 2.85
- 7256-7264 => 2.98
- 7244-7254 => 2.97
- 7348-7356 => 3.11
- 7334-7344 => 3.34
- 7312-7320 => 3.13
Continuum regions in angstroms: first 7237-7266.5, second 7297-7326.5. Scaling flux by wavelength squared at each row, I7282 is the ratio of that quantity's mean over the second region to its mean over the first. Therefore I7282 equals 1.08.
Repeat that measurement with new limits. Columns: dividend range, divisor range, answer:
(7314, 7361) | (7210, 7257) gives 1.09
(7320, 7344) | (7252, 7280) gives 1.10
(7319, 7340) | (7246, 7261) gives 1.08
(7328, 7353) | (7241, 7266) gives 1.10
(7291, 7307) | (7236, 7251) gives 1.11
